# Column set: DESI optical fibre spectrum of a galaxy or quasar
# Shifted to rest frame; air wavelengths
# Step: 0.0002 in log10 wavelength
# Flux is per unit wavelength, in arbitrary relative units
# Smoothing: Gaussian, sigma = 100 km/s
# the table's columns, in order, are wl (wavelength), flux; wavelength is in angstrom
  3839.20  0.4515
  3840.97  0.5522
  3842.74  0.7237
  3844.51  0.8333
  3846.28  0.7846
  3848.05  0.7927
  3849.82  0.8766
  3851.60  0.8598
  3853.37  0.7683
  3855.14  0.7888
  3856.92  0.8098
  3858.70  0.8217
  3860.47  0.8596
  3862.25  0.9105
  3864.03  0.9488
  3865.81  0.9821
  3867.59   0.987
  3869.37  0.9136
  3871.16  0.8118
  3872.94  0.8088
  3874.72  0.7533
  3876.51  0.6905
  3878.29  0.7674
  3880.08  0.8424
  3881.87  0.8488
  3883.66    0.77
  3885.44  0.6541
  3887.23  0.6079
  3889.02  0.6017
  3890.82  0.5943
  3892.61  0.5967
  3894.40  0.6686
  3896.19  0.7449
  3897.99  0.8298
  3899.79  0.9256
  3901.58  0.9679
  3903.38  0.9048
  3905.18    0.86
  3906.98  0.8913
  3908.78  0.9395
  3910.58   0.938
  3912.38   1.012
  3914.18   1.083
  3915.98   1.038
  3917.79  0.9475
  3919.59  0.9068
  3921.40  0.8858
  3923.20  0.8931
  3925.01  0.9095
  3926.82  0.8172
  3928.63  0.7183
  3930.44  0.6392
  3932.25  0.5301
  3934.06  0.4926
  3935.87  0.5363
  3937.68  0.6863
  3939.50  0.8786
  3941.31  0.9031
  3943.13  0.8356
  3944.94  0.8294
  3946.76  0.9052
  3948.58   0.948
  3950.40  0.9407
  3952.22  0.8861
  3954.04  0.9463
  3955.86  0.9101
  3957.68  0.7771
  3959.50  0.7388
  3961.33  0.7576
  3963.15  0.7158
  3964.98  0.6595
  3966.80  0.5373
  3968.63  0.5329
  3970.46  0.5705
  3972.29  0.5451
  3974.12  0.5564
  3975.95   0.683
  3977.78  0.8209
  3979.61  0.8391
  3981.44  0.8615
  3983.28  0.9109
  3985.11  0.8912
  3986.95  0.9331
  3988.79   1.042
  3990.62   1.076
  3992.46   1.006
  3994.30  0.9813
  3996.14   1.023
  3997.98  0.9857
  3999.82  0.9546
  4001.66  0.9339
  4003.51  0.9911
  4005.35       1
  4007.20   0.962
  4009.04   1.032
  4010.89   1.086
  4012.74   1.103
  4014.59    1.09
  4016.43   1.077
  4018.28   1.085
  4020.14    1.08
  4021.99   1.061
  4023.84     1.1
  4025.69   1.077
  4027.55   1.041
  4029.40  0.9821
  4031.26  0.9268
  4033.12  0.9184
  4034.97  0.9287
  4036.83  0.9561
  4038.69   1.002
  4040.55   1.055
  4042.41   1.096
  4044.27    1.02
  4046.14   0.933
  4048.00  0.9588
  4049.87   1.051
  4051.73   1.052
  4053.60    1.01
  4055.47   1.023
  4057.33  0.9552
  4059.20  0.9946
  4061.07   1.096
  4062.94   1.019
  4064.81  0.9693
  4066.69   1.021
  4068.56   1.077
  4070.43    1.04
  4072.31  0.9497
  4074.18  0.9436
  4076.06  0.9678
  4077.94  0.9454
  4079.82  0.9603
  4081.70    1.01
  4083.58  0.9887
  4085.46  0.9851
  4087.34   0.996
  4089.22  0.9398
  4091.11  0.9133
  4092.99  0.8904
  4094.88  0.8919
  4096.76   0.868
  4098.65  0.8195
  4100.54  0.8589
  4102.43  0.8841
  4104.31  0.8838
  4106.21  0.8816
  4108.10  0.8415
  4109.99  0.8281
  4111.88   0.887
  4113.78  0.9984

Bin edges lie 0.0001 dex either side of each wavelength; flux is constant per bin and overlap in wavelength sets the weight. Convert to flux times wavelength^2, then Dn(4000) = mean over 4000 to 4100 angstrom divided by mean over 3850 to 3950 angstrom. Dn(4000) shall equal 1.3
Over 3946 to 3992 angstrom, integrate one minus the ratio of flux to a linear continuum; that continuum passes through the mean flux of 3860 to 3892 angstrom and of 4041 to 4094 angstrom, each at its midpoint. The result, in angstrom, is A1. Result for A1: 4.6 angstrom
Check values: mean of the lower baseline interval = 0.794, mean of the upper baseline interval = 0.993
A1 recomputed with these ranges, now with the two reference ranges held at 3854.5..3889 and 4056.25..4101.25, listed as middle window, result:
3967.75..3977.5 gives 3.23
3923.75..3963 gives 3.48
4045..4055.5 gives -0.67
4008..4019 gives -1.94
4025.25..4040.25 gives -0.79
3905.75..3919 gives -2.05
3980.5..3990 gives -0.38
